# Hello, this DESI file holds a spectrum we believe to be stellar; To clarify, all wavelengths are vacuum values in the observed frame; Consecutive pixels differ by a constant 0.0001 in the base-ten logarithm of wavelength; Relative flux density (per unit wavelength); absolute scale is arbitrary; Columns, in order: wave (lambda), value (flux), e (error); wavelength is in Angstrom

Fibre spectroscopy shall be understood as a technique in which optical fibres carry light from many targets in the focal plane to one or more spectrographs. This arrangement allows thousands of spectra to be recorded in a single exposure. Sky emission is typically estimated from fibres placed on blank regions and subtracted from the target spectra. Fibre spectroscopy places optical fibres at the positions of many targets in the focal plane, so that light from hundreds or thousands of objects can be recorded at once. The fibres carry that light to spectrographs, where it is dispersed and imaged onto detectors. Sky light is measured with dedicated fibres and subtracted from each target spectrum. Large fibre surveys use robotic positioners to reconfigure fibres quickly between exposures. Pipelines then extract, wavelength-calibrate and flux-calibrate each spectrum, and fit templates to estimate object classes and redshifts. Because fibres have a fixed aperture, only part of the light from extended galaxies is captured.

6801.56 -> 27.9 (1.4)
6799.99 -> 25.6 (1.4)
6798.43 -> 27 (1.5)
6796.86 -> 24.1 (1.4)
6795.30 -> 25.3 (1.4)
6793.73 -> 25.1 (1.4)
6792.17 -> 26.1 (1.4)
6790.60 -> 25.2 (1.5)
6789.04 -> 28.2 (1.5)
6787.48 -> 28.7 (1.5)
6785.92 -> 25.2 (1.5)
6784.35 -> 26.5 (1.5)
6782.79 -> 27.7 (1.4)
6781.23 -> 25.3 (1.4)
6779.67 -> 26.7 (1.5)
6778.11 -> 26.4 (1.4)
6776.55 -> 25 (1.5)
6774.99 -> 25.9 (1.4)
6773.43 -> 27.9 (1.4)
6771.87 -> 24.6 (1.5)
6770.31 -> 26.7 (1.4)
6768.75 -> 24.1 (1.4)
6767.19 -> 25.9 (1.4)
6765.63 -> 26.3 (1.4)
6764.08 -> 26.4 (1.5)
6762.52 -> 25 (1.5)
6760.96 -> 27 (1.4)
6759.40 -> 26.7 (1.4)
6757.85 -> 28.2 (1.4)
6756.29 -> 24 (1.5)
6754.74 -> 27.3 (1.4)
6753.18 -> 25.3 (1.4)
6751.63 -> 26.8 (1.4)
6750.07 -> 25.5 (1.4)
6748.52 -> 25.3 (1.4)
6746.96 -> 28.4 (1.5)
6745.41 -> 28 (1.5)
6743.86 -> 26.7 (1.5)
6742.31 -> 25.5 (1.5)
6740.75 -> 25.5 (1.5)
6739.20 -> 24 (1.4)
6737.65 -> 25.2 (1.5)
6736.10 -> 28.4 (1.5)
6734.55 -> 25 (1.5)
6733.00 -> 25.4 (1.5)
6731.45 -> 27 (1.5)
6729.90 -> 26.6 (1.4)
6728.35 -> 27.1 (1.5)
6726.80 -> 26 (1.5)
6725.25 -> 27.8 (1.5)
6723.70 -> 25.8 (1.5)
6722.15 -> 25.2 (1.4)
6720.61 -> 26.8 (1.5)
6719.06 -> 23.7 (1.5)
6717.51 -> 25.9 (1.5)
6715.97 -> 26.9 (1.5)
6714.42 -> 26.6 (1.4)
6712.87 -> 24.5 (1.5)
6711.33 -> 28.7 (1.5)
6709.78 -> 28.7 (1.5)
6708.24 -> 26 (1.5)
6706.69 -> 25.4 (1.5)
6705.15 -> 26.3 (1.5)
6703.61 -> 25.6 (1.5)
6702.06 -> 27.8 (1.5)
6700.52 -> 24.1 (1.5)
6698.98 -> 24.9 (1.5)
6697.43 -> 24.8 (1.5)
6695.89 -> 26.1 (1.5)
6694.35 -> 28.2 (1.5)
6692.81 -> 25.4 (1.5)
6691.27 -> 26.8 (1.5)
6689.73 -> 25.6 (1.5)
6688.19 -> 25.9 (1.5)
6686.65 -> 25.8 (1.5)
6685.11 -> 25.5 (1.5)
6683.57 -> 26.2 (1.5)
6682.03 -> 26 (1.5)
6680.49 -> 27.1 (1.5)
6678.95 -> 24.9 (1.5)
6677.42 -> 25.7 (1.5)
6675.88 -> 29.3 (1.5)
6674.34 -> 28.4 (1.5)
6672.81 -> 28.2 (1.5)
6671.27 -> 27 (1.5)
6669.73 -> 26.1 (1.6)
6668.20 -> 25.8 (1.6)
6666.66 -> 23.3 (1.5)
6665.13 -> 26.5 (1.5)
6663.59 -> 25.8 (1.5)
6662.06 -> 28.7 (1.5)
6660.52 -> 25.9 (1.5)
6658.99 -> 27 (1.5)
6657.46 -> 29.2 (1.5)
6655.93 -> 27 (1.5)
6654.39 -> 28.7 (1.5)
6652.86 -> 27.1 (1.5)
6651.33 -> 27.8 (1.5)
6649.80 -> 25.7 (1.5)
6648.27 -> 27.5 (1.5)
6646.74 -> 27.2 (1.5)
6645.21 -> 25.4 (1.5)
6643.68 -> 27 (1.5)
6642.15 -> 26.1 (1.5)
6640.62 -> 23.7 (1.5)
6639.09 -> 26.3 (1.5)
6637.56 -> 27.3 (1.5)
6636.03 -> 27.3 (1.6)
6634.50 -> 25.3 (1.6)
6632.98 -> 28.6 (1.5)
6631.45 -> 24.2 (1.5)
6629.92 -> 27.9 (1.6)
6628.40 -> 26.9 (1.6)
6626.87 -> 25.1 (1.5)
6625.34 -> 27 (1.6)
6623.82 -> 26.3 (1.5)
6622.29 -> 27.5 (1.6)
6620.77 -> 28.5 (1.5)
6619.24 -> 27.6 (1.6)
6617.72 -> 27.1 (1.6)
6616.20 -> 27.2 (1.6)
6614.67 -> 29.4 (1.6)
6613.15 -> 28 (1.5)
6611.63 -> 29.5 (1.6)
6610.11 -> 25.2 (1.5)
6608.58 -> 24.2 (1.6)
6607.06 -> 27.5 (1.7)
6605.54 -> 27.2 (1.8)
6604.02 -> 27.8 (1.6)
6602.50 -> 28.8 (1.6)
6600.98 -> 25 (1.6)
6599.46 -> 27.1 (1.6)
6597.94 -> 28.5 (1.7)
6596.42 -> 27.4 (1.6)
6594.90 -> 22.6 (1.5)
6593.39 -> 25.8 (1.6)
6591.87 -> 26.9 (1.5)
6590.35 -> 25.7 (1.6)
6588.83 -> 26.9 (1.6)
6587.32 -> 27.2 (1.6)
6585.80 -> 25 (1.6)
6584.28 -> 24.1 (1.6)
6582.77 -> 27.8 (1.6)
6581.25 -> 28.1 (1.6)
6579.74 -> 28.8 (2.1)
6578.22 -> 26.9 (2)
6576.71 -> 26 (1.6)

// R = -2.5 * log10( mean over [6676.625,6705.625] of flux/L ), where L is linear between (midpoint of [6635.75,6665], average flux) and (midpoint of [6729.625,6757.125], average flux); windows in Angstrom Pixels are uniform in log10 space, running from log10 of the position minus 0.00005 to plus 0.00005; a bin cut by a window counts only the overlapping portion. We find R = 0.02 mag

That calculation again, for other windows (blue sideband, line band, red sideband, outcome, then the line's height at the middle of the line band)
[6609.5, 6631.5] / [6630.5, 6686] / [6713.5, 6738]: 0.01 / 26.9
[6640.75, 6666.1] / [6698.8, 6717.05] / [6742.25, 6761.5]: 0.02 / 26.7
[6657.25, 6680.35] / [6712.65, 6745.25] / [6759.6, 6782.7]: 0.01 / 26.3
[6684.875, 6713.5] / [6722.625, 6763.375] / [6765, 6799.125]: -0.01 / 26.1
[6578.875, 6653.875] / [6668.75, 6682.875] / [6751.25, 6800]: -0.02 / 26.5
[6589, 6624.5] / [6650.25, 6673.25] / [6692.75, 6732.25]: -0.01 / 26.6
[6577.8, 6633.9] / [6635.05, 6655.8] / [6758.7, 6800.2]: 0.00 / 26.7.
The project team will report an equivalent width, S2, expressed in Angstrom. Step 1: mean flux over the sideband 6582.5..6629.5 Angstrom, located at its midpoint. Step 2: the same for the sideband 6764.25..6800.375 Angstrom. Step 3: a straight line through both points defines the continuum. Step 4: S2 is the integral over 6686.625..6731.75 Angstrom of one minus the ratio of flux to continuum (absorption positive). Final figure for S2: 0.3 Angstrom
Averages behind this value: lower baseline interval 26.8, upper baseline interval 26.1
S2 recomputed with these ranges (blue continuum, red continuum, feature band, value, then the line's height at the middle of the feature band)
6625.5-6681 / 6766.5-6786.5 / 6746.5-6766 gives -0.1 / 26.1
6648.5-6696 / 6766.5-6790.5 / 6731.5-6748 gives 0.1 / 26.4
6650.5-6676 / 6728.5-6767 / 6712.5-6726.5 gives 0.3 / 26.5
